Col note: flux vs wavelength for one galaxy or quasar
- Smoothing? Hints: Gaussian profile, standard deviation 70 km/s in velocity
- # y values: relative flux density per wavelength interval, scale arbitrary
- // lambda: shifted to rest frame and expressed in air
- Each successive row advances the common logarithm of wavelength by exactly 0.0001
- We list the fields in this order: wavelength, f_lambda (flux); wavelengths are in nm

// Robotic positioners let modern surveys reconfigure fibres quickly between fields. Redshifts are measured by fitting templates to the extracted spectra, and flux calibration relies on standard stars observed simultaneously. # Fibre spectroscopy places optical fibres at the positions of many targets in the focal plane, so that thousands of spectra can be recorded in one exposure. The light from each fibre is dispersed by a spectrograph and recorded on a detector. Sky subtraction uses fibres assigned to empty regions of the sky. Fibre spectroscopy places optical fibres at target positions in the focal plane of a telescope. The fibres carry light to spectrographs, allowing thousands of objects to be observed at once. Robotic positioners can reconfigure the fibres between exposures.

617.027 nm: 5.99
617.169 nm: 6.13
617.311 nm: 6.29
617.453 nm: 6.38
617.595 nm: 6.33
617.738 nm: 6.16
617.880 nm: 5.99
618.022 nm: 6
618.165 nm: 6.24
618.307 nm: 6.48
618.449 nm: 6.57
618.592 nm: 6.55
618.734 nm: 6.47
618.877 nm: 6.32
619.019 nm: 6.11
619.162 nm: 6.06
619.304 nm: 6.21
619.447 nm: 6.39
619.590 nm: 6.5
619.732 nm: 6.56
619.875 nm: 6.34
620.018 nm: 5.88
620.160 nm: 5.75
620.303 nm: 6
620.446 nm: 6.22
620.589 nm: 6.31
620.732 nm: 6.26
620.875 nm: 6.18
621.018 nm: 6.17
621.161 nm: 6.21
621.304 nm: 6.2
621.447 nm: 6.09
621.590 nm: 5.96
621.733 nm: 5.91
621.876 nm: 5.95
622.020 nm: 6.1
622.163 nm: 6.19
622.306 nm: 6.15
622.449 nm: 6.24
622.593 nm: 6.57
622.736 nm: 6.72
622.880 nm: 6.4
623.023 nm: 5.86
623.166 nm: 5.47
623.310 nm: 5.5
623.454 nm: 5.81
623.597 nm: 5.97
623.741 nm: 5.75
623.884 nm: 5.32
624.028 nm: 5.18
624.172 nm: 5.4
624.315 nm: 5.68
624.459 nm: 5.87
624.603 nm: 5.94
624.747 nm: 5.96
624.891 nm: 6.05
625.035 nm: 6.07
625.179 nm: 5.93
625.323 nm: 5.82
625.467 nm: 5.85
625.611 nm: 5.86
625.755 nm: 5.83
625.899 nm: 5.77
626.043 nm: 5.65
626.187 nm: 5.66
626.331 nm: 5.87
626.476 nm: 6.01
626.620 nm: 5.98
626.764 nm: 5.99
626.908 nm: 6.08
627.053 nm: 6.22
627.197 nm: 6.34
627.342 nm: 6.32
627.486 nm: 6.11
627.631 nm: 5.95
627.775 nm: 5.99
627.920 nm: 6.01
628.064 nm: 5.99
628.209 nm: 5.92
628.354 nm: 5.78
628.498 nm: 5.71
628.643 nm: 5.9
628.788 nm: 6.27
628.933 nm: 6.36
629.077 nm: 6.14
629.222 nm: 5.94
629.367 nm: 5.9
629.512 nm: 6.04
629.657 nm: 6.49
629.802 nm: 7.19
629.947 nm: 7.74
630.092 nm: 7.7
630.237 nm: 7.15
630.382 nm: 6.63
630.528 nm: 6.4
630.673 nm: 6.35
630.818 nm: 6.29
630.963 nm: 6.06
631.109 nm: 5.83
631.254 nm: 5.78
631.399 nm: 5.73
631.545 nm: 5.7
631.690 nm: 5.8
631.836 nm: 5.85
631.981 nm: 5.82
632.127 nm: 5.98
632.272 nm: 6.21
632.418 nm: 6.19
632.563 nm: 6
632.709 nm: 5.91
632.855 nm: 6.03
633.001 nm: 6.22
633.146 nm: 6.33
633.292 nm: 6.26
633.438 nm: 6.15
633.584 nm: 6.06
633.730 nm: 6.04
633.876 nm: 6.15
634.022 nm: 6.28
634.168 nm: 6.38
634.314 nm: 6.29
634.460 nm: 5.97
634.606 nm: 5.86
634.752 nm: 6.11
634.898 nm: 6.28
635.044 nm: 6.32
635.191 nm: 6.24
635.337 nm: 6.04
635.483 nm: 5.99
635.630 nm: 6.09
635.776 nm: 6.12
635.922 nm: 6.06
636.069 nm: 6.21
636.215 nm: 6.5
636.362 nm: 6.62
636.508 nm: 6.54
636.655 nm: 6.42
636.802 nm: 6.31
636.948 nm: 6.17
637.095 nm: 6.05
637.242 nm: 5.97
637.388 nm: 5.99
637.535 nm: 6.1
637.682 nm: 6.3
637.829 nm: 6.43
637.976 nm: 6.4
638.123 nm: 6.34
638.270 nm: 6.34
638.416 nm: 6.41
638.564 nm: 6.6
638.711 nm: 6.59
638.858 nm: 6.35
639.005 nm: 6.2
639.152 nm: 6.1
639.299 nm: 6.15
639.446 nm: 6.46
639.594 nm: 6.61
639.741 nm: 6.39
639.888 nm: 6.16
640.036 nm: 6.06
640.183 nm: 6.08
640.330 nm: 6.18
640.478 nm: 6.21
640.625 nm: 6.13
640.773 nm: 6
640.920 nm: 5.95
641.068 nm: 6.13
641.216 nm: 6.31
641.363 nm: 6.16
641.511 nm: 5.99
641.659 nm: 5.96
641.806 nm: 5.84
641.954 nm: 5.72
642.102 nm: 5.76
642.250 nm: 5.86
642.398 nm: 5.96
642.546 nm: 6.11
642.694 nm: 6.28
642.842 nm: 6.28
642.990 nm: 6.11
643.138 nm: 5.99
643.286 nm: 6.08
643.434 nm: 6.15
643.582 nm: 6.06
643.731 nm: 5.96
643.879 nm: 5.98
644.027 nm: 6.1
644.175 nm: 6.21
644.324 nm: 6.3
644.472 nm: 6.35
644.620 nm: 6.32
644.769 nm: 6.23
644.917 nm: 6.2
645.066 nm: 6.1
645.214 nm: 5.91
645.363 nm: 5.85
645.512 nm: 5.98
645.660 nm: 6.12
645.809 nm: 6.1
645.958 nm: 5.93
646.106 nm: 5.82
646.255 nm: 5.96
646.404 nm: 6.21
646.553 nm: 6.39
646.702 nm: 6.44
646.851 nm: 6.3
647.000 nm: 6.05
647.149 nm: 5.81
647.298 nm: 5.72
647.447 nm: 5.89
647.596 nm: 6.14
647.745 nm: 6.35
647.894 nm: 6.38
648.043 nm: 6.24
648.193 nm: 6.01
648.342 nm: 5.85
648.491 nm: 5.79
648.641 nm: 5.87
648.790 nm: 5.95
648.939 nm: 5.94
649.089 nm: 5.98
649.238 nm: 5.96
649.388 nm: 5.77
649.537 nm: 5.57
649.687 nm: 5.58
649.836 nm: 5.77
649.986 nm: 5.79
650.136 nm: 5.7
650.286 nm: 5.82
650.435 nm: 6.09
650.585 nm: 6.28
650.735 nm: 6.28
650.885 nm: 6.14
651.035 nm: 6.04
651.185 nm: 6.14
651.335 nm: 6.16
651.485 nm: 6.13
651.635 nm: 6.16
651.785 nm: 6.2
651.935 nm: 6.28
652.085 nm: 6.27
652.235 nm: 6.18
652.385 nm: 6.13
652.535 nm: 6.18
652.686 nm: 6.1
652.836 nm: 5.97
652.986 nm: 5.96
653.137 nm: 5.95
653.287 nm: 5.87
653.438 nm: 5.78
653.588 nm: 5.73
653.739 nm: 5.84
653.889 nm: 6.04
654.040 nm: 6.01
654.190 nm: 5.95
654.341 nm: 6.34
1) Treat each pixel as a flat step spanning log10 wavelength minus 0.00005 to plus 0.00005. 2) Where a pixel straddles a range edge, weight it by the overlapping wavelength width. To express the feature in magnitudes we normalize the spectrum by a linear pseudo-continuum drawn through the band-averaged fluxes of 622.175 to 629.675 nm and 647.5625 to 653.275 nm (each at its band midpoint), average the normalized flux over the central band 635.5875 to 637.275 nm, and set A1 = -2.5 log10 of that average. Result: -0.05 mag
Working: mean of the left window 5.95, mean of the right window 6.03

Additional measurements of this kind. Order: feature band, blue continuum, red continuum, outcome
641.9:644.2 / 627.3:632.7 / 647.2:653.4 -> 0.007 mag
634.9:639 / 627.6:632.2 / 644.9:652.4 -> -0.024 mag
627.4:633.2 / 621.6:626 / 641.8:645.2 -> -0.040 mag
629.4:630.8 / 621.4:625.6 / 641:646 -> -0.142 mag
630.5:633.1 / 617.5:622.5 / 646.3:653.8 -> 0.022 mag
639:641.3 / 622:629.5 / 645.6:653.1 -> -0.034 mag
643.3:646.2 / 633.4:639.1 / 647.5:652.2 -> 0.003 mag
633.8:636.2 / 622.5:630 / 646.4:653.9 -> -0.027 mag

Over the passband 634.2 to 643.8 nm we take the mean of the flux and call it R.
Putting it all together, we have 6.18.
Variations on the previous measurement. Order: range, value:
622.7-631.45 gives 6.06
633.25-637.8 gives 6.19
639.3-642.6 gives 6.09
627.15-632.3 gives 6.2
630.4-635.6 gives 6.09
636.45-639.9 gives 6.31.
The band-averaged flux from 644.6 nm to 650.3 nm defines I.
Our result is 5.99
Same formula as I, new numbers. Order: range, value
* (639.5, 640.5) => 6.24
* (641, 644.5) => 6.07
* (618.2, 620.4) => 6.28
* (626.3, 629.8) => 6.08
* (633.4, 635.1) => 6.16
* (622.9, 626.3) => 5.76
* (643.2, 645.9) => 6.11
